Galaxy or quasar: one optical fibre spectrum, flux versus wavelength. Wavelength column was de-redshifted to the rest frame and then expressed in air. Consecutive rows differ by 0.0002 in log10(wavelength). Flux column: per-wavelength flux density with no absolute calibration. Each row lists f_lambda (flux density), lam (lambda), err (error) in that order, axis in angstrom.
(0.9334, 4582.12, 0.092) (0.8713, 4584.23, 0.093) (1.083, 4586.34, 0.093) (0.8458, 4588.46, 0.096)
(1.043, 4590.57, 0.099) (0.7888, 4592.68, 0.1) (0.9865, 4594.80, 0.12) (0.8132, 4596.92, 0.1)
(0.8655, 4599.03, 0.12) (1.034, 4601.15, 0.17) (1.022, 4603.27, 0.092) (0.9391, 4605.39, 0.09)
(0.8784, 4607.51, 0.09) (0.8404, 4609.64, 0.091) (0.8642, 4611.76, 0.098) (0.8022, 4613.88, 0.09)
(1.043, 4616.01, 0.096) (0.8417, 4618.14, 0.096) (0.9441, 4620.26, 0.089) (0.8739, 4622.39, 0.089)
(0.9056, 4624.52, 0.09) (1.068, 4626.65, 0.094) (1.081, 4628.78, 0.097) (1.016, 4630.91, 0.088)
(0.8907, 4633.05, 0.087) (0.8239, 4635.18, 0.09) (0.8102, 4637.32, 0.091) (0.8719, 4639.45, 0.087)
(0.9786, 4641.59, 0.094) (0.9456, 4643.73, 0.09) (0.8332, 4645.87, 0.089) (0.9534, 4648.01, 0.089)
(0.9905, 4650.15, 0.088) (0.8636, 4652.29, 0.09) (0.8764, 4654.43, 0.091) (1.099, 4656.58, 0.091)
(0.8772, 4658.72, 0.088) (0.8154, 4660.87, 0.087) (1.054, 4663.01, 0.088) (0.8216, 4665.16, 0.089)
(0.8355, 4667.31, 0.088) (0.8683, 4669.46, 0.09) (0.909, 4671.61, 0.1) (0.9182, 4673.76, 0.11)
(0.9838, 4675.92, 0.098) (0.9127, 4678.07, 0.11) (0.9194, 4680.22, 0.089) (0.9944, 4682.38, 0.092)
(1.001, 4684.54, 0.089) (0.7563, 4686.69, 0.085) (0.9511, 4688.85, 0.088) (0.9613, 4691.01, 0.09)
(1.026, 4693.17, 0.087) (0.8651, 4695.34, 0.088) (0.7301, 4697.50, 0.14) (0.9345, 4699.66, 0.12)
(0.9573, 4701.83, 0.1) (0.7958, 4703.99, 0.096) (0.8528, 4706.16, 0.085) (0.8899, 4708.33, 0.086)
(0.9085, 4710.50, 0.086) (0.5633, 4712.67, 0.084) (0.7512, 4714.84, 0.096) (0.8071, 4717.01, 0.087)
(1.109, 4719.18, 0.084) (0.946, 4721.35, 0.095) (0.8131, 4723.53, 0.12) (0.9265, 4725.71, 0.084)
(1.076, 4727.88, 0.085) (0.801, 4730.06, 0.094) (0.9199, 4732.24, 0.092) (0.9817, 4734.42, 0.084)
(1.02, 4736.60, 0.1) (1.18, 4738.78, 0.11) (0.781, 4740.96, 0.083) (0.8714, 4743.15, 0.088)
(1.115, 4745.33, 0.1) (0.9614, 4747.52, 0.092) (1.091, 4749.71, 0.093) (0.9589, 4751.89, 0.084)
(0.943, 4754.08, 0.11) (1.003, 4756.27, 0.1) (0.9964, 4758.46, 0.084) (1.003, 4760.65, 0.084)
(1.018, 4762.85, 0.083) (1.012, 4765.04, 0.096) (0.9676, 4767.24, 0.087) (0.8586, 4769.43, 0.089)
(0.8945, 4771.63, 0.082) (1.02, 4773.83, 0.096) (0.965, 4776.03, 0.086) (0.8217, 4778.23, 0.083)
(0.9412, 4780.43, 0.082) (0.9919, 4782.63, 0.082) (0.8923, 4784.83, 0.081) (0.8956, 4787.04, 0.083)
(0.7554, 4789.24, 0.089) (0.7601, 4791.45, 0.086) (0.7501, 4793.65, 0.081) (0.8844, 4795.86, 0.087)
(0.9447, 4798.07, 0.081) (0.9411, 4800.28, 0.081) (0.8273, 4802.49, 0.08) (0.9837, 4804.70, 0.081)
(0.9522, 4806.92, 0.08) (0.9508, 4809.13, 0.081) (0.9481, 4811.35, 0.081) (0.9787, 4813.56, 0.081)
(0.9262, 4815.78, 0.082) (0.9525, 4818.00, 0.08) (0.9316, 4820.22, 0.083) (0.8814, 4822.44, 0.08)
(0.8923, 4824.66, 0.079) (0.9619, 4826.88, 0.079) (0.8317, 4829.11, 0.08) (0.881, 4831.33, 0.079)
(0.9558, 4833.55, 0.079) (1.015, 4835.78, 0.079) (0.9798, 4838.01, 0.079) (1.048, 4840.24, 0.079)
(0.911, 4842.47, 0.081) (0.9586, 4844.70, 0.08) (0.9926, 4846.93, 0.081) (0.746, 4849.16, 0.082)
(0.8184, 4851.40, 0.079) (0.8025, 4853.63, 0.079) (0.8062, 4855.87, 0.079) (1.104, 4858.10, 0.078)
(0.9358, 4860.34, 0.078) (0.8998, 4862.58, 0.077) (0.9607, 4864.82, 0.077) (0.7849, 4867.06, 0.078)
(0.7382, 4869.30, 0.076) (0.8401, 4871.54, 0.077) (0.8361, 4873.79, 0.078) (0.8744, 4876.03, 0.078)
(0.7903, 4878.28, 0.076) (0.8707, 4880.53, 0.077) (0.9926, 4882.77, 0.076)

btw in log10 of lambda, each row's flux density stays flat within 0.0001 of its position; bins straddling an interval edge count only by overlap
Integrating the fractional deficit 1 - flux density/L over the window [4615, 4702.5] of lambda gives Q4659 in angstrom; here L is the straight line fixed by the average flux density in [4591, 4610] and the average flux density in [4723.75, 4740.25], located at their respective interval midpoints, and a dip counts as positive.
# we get 1.70 angstrom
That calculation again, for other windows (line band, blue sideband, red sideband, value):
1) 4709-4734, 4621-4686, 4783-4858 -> 1.1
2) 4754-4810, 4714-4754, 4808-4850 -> 1.3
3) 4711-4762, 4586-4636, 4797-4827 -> -0.5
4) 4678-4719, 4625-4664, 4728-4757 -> 3.4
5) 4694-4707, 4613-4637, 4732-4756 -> 1.4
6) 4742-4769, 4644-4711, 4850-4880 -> -3.1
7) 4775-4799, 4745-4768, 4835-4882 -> 2.4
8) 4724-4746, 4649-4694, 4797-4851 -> -0.8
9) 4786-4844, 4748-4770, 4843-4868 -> 1.1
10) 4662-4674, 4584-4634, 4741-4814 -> 0.4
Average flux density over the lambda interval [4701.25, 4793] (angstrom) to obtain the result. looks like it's 0.923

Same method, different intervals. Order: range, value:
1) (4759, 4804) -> 0.909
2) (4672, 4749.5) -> 0.916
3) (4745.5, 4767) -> 1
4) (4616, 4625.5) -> 0.908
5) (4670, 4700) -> 0.918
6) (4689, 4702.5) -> 0.913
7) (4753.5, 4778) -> 0.966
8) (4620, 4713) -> 0.91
